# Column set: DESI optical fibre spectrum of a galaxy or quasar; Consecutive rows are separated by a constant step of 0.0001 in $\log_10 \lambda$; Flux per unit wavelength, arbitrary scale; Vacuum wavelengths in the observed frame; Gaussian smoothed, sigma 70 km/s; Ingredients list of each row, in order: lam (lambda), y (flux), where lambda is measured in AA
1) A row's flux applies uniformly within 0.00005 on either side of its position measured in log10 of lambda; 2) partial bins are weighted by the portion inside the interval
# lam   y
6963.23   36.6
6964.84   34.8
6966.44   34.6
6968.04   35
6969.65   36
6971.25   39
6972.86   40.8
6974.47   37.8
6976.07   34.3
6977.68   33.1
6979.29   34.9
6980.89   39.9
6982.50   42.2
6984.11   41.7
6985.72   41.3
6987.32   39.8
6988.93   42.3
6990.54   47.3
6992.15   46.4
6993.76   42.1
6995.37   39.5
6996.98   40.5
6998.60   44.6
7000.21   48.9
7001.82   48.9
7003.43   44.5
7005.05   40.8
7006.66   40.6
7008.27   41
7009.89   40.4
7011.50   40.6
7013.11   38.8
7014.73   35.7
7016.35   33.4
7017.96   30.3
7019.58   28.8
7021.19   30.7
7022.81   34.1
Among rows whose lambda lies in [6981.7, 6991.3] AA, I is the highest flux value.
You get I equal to 47.3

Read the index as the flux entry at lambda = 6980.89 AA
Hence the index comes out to 39.9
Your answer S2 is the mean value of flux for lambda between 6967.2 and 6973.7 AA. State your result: 37.7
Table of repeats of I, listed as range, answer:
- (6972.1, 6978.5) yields 40.8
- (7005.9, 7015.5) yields 41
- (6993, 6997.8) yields 42.1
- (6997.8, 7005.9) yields 48.9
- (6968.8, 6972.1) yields 39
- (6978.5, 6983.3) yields 42.2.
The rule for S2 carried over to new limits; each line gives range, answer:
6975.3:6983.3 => 36.9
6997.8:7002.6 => 47.5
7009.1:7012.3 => 40.6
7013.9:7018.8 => 33.1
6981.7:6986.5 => 41.7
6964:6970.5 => 35.1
